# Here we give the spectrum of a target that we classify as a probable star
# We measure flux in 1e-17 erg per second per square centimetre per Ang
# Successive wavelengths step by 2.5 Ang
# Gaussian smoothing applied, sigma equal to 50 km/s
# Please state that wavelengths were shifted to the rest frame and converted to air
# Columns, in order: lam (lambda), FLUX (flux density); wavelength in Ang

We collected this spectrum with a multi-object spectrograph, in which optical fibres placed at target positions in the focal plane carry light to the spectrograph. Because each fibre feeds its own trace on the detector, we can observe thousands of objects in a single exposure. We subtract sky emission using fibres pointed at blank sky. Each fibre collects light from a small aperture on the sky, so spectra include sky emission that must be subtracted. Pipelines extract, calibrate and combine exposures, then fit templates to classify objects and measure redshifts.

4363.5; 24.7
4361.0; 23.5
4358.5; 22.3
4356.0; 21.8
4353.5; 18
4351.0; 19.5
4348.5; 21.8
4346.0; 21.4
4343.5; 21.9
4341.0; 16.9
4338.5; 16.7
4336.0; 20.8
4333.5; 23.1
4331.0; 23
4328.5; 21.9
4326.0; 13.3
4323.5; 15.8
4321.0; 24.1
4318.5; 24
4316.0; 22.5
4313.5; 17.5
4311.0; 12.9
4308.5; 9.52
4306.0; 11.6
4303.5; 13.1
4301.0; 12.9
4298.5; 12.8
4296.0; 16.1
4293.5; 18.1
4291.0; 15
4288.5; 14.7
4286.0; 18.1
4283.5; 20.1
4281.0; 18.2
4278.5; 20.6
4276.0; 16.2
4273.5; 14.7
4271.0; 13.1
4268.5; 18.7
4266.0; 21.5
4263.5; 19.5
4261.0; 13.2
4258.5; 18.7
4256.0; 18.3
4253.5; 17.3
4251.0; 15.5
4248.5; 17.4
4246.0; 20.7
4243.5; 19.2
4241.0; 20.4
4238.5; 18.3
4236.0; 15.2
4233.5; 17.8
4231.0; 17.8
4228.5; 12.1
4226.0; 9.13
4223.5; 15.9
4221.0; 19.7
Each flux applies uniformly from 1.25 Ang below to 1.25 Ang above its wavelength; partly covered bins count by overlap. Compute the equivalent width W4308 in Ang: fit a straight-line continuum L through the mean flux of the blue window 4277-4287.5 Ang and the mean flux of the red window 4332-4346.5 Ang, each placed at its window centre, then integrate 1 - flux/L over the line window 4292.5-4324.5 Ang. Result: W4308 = 5.5 Ang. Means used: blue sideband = 19.1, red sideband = 20.1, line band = 16.2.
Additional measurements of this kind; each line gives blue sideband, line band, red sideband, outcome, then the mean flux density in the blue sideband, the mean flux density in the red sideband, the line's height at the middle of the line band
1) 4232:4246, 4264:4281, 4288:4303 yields -1.4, 18.4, 14.9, 16.3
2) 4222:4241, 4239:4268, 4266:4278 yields -4.0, 15.6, 16.6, 16.1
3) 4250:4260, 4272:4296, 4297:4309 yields -5.0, 17.4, 12.2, 14.3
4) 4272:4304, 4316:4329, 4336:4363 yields -0.9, 16.2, 20.5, 18.6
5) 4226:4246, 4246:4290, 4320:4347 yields 1.0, 17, 19.8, 17.9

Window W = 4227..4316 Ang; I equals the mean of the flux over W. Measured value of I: 16.5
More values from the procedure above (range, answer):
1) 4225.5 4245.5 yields 16.7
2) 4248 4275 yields 17.1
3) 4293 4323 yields 16.2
